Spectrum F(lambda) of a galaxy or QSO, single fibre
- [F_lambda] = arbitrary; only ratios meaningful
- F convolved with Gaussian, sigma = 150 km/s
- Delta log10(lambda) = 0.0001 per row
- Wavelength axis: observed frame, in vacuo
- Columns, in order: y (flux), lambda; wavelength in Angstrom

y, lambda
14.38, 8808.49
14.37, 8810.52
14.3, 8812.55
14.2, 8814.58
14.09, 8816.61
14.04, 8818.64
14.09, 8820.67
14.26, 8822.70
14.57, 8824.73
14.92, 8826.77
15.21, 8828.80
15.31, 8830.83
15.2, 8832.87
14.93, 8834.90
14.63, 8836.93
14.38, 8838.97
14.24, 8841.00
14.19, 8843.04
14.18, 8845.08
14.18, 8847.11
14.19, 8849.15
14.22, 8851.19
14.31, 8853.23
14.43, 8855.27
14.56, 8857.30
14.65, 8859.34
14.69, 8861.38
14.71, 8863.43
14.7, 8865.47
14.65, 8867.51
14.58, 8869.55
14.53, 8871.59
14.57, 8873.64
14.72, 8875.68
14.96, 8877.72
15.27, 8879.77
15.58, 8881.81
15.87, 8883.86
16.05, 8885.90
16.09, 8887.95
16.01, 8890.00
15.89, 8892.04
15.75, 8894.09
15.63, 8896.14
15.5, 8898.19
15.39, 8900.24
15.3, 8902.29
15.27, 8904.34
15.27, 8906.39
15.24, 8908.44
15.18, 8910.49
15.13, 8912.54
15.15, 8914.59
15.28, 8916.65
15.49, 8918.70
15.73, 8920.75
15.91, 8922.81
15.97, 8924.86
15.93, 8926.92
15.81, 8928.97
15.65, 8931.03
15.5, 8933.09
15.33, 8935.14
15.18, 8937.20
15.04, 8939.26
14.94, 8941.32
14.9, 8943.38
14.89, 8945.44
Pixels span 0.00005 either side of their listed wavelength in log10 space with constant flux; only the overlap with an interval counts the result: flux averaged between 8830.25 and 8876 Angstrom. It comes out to 14.5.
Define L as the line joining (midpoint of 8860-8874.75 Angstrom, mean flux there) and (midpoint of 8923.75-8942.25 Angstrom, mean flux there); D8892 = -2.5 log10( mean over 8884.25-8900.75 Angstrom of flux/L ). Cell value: -0.06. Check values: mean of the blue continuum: 14.6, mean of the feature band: 15.8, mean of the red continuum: 15.5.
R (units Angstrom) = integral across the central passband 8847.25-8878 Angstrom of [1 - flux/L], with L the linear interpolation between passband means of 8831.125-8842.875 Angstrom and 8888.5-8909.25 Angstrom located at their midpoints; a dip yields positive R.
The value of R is 1.00 Angstrom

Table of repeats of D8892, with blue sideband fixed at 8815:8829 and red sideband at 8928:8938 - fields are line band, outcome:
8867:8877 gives 0.020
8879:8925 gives -0.026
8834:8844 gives 0.007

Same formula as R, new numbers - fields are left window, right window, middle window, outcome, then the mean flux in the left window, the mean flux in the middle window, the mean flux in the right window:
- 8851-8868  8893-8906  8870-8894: -0.5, 14.6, 15.4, 15.5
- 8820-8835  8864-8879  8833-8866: 0.6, 14.8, 14.5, 14.7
